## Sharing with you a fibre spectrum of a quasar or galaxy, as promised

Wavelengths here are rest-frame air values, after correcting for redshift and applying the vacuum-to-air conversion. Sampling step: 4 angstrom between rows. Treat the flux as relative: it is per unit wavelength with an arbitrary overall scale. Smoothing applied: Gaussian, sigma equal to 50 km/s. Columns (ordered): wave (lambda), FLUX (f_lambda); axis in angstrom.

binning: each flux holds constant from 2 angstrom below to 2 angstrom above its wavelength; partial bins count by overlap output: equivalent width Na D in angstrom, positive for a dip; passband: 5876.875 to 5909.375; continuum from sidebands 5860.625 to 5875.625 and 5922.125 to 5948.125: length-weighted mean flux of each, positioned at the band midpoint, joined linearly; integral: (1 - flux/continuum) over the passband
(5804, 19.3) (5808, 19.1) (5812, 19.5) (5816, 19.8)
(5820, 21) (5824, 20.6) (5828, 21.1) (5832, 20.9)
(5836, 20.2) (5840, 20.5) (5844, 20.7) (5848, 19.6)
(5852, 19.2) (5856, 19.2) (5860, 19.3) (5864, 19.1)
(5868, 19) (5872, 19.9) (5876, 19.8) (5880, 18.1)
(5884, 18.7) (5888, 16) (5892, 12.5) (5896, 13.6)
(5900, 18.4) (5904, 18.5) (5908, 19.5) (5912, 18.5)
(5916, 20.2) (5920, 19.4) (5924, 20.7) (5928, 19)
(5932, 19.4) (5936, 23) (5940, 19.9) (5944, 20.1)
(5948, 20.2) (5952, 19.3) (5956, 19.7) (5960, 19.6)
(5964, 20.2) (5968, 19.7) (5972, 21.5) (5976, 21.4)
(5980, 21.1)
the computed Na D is 4.6 angstrom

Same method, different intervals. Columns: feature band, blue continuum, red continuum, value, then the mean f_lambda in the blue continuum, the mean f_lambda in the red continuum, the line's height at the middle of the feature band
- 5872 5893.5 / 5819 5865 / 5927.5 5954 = 2.9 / 20.1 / 20.2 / 20.1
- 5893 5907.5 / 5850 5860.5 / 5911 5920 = 1.9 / 19.2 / 19.5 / 19.4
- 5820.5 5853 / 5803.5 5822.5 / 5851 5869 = -1.6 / 19.8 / 19.2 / 19.5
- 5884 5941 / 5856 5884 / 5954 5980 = 3.7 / 19.2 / 20.4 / 19.7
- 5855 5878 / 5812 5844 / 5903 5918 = 0.6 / 20.5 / 19.2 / 19.9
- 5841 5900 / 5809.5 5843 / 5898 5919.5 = 4.4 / 20.4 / 19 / 19.7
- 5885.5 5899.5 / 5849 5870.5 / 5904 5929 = 3.4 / 19.2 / 19.5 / 19.4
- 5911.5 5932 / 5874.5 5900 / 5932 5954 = -0.8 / 16.5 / 20.4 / 18.9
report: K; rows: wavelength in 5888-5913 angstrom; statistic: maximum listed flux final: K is 19.5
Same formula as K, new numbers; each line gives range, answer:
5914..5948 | 23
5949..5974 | 21.5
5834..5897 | 20.7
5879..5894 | 18.7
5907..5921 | 20.2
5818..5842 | 21.1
